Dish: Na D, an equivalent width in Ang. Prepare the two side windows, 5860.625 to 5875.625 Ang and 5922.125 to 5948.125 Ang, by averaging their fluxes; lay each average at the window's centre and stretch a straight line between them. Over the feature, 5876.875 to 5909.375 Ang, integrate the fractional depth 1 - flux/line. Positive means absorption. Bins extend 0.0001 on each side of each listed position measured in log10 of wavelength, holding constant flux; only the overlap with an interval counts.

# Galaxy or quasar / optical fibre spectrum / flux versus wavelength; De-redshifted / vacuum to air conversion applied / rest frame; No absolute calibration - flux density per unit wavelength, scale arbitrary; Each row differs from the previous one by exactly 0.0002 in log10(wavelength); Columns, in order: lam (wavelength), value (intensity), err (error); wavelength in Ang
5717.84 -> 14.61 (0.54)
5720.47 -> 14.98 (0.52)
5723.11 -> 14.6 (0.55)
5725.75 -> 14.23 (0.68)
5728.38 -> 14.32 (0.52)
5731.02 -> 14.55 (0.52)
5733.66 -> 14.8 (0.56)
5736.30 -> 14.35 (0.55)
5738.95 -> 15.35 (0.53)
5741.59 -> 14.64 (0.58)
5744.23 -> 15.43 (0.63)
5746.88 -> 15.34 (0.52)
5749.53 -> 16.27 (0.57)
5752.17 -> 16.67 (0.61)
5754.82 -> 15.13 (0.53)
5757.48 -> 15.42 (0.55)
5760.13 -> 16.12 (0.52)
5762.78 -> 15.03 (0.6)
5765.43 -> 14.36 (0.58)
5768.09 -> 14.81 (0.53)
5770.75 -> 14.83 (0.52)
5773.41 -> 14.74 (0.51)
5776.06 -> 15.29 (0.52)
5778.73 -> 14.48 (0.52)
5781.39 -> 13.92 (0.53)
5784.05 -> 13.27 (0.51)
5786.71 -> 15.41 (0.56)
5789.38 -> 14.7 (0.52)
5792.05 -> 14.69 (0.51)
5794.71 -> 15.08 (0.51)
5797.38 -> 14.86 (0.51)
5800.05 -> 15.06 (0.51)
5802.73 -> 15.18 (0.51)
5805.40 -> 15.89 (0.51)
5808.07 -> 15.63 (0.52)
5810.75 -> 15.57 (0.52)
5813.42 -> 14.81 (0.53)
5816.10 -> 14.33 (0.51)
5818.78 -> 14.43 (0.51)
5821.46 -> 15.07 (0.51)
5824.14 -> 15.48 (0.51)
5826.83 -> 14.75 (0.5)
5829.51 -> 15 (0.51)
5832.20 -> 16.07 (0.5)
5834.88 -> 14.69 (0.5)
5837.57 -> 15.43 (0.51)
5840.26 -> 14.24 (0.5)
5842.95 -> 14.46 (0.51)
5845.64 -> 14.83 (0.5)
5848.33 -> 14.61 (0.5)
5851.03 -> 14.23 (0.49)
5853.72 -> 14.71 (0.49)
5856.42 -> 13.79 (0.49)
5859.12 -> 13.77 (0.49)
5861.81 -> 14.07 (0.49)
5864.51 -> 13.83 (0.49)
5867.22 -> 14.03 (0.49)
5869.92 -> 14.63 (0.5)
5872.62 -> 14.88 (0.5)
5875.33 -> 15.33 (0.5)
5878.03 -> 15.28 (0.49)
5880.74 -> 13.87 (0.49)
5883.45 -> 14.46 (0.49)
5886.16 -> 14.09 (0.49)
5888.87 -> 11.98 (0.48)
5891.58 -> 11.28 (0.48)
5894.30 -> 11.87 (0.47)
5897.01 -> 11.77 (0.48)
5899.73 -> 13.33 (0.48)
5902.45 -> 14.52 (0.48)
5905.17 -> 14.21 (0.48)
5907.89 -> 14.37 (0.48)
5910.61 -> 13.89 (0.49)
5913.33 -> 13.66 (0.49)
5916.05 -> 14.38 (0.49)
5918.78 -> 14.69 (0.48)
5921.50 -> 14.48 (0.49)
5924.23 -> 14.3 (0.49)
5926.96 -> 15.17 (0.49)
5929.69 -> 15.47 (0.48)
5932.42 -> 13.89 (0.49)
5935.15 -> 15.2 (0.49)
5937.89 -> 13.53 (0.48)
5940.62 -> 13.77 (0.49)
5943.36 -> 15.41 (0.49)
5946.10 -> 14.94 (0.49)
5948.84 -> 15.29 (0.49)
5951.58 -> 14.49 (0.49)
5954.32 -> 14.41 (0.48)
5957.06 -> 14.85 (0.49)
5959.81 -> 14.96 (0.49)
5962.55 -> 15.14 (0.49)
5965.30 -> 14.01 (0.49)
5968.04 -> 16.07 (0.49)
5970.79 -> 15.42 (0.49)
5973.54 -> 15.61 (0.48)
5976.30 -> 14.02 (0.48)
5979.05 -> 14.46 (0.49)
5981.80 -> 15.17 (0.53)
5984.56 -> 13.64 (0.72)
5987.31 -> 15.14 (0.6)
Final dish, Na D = 2.4 Ang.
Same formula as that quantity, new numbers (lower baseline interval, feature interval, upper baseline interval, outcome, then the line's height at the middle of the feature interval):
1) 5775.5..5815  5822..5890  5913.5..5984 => 1.50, 14.8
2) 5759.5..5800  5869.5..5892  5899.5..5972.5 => 0.93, 14.7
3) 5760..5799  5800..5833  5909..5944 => -1.14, 14.7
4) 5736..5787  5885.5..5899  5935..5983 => 2.48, 14.9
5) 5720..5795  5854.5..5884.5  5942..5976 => 1.22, 15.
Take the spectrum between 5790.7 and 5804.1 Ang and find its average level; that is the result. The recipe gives 15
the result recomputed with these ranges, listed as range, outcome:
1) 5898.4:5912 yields 14.1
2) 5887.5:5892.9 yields 11.6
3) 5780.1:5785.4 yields 13.6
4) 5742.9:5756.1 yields 15.8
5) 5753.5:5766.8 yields 15.2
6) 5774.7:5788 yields 14.5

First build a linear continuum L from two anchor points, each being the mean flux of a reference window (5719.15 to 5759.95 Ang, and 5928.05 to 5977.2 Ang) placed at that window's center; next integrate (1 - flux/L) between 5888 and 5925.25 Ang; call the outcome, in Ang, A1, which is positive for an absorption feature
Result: 3.5 Ang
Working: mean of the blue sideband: 15.1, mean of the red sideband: 14.8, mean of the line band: 13.5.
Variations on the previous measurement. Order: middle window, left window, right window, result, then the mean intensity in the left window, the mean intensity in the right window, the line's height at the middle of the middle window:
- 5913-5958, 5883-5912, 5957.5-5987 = -1.8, 13.2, 14.9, 14.1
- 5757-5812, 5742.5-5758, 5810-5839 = 1.5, 15.7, 15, 15.4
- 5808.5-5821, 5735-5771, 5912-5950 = 0.1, 15.3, 14.6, 15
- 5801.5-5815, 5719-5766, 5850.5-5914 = -0.8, 15.1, 13.8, 14.5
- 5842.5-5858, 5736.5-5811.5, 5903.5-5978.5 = 0.5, 15.1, 14.7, 14.9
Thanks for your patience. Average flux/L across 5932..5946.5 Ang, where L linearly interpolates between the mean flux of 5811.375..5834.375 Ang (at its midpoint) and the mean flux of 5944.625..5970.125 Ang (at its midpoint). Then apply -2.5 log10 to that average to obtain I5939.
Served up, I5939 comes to 0.04 mag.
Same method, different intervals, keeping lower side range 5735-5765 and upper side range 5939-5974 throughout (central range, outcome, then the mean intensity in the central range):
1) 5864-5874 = 0.06 mag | 14.4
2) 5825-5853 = 0.03 mag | 14.8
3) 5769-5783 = 0.05 mag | 14.6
